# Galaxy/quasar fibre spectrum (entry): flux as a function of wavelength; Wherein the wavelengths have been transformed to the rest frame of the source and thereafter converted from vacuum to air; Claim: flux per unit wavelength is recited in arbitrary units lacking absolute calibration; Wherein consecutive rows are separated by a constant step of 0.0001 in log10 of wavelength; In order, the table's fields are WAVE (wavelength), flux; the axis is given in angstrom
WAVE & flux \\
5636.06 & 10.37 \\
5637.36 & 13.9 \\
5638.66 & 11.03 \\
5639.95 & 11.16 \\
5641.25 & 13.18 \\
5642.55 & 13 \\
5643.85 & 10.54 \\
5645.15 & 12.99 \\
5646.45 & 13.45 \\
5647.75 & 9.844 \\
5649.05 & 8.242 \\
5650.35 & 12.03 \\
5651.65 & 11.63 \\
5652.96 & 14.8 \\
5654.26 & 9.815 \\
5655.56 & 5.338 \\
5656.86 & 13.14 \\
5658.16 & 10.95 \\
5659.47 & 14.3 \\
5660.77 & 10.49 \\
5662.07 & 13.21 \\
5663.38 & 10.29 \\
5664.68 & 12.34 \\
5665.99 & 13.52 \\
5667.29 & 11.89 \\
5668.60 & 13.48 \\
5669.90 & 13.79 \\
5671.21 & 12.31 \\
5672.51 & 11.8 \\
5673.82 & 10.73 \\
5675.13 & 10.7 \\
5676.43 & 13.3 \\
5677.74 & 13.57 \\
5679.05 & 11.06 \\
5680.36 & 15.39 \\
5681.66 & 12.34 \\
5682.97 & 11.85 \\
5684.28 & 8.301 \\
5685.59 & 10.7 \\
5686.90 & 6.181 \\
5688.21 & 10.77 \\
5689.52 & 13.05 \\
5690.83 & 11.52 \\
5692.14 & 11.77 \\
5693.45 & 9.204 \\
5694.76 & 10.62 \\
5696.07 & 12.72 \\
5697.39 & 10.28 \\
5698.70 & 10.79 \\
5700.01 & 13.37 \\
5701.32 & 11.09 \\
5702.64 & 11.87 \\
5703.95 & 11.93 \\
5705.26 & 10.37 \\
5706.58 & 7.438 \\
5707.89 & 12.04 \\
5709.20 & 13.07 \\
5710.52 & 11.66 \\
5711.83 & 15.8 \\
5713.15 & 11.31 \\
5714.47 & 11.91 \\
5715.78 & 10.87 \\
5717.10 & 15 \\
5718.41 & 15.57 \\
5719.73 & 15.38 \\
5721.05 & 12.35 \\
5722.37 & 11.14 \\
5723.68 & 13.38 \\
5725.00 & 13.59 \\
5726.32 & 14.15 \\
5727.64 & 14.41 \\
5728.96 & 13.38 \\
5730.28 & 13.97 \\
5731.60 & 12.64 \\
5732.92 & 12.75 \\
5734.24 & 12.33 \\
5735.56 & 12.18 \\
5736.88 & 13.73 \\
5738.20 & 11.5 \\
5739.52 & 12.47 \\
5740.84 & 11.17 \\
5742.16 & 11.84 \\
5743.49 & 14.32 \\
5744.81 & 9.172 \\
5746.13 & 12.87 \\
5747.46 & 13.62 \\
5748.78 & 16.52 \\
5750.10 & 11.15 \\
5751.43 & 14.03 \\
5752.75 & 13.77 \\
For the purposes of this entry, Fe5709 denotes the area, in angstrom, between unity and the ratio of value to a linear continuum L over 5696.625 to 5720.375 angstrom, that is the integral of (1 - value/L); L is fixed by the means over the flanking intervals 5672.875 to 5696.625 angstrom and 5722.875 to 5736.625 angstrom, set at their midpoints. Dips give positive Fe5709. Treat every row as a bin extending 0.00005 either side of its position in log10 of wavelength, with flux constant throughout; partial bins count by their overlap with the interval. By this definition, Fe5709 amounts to 0.3 angstrom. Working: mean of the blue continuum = 11.3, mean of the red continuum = 13.3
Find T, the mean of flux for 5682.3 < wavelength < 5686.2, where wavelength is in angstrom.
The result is 10.3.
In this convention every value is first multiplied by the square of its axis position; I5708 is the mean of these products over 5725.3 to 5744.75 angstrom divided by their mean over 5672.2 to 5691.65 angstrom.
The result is 1.14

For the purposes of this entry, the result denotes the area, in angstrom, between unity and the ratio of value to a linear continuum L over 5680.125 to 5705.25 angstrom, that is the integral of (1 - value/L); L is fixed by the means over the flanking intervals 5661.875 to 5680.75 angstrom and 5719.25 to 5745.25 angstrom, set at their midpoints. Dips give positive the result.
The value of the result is 2.8 angstrom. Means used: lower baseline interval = 12.4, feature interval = 11.2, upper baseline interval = 12.8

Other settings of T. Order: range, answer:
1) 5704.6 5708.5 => 9.93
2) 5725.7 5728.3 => 14.3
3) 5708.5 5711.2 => 12.4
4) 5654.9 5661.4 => 10.8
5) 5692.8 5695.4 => 9.91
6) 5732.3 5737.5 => 12.7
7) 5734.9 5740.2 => 12.5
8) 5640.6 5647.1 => 12.6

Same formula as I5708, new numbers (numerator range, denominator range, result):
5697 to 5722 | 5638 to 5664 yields 1.09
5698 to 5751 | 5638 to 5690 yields 1.10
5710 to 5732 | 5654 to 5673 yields 1.15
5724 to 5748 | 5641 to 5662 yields 1.14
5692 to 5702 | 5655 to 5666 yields 0.99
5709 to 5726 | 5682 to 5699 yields 1.25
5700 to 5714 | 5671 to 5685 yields 0.99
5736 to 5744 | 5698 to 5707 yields 1.14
